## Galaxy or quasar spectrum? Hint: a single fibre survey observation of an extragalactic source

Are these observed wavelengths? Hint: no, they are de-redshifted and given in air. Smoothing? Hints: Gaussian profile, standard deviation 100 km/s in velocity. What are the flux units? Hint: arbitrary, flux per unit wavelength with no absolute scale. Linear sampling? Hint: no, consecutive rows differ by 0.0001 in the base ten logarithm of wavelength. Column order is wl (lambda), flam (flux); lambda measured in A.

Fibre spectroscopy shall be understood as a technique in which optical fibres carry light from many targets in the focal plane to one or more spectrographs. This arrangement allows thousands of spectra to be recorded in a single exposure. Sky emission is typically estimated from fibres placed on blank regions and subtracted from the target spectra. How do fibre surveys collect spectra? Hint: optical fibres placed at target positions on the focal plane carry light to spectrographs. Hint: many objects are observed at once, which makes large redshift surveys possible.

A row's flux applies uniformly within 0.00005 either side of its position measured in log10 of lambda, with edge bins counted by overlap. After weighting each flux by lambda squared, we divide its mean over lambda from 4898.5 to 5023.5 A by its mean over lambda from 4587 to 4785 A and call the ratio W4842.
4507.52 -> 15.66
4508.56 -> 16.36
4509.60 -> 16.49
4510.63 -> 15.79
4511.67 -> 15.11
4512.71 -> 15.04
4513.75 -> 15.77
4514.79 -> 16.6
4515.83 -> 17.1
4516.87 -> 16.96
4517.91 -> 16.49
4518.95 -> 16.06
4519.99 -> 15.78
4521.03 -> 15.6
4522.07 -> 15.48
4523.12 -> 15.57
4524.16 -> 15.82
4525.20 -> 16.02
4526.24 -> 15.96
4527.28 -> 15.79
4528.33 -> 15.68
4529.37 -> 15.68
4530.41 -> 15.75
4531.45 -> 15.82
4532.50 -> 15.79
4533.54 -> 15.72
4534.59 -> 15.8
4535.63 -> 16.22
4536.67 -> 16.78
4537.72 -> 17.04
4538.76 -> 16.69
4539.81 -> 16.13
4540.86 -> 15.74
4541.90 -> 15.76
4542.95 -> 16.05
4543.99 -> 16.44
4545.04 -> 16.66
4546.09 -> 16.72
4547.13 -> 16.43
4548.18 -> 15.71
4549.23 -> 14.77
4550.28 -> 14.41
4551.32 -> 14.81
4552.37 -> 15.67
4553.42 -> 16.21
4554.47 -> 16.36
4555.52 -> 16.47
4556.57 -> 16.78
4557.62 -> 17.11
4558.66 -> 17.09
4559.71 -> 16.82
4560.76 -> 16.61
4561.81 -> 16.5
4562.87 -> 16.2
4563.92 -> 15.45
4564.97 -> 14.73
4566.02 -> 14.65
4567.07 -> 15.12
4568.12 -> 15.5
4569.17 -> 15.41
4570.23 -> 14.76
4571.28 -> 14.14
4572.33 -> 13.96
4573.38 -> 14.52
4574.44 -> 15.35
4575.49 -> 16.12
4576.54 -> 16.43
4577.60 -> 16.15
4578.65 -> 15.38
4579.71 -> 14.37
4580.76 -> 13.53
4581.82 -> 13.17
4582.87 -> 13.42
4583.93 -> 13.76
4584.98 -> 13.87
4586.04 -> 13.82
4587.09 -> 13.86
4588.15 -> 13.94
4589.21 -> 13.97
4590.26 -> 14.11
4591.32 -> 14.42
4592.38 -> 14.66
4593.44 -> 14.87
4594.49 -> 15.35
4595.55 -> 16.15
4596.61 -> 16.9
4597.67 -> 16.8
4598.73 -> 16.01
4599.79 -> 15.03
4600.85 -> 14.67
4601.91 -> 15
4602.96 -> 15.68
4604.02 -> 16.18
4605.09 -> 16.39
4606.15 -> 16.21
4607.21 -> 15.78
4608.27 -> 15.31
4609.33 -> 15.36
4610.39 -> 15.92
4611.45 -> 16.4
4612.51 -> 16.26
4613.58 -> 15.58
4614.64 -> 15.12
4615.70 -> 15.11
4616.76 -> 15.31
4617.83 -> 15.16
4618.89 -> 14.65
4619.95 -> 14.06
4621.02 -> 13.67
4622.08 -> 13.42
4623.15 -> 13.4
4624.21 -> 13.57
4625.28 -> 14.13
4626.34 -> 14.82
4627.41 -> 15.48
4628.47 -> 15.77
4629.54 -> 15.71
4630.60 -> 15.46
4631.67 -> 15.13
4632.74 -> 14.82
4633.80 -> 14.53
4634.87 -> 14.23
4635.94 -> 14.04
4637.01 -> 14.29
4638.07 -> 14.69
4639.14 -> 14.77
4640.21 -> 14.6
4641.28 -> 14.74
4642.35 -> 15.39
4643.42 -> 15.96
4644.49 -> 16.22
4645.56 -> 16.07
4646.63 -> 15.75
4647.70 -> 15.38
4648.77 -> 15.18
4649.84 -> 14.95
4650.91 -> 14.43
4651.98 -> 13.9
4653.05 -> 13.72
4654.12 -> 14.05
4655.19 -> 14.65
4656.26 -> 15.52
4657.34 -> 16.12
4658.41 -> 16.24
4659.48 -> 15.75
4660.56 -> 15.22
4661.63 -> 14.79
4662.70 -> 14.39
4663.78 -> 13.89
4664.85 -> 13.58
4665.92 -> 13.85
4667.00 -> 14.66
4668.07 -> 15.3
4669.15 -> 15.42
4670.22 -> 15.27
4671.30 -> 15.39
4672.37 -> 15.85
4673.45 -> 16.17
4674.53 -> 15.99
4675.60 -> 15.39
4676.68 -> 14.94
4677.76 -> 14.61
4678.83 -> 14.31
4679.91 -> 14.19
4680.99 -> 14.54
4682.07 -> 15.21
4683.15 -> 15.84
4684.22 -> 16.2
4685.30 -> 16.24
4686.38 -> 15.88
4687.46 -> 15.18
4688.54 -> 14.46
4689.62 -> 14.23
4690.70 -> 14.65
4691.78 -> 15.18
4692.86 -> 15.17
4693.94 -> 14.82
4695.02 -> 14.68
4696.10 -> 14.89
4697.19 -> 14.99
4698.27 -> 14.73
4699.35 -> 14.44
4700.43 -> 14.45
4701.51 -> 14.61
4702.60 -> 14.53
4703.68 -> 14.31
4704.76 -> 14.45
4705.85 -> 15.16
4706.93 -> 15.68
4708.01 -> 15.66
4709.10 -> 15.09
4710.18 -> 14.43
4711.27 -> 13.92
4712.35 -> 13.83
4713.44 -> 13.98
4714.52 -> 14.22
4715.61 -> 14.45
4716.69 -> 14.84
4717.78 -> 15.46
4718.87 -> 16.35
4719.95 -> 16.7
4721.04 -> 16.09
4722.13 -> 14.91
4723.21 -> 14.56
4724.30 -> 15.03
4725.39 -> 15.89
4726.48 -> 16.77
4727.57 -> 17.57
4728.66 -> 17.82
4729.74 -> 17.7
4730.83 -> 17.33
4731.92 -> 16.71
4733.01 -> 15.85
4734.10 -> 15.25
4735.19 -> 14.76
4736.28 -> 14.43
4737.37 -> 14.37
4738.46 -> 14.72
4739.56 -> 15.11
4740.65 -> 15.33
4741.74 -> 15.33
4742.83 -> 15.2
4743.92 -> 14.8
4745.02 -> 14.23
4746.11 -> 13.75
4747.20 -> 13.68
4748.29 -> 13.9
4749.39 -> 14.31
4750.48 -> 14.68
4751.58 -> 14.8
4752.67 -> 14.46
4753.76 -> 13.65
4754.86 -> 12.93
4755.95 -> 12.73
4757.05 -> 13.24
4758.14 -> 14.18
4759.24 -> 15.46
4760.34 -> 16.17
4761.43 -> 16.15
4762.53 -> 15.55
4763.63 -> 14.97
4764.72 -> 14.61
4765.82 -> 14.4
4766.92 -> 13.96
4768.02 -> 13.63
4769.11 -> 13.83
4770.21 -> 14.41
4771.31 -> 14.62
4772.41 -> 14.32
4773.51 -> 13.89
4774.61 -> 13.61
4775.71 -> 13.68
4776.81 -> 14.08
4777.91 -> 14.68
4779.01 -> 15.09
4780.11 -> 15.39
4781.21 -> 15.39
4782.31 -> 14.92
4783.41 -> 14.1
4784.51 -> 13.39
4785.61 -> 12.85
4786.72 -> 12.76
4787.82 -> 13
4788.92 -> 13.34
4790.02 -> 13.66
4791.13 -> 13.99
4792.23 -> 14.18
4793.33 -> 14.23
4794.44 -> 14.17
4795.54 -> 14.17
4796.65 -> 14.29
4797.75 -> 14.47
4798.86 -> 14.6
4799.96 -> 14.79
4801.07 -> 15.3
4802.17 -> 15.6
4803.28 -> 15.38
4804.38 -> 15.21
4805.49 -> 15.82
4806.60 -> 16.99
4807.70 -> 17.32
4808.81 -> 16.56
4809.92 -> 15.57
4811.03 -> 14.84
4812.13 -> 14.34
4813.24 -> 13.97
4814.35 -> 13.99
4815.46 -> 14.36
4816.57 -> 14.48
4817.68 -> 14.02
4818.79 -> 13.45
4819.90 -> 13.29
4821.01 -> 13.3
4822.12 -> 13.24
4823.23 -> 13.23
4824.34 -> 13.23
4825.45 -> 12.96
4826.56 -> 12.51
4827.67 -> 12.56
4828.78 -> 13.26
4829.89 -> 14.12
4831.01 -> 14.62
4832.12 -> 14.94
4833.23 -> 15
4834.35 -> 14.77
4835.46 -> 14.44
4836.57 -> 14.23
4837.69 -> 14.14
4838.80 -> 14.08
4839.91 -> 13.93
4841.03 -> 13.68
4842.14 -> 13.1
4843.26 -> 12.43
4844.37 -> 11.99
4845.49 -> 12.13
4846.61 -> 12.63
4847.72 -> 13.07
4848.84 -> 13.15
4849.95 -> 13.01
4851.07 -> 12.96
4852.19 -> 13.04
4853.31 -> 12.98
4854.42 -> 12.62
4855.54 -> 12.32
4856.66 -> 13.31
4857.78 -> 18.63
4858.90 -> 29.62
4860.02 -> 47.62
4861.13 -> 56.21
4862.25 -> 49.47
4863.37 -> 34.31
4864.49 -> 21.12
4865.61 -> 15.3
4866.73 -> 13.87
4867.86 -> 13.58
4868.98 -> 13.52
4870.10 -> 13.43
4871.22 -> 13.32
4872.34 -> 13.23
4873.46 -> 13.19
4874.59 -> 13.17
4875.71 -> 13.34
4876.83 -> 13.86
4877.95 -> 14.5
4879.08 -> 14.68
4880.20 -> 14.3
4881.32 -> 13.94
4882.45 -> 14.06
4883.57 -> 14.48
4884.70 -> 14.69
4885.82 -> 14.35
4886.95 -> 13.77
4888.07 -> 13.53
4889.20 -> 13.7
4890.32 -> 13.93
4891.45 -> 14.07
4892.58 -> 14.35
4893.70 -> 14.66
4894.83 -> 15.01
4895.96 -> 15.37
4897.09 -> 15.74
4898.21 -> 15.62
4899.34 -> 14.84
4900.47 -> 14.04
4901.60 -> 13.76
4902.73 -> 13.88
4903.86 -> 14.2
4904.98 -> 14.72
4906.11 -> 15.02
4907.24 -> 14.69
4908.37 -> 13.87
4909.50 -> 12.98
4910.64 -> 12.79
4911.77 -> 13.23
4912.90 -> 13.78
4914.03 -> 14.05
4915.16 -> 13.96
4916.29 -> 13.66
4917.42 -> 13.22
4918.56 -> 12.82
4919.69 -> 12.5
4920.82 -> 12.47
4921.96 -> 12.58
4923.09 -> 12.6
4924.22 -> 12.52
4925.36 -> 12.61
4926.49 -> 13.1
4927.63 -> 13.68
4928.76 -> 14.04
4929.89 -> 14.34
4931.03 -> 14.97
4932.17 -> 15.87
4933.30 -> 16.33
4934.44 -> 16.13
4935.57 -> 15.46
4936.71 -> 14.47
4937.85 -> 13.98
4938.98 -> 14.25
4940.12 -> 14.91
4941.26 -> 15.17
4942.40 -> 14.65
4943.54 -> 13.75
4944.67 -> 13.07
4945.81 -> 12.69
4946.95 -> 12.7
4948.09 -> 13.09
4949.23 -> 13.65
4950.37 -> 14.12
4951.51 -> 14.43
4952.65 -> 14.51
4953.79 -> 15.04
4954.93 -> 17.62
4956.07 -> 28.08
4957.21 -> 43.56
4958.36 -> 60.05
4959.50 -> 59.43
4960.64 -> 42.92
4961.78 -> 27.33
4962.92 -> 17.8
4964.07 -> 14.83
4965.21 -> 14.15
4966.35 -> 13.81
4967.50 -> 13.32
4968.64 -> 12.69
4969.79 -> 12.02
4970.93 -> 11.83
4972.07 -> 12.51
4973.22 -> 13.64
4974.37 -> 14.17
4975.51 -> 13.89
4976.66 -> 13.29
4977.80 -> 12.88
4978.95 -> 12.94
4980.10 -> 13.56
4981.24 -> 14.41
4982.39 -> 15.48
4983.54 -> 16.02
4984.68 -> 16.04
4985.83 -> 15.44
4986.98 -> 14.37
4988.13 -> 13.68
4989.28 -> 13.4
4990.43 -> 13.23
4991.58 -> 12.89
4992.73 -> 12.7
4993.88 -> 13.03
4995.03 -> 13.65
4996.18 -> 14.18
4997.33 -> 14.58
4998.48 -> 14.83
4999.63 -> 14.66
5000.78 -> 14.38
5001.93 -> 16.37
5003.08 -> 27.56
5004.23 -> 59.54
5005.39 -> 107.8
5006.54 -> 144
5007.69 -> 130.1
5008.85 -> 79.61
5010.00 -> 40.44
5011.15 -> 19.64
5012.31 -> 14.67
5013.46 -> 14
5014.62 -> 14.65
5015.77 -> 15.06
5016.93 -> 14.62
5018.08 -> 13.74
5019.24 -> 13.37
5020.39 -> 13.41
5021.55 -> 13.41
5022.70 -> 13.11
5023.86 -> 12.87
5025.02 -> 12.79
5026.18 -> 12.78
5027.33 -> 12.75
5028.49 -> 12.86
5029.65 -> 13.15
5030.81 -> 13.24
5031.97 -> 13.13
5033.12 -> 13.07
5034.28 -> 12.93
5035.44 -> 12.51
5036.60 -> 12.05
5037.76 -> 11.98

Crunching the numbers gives 1.52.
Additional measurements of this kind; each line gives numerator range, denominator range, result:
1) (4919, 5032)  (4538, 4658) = 1.61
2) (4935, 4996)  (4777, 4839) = 1.29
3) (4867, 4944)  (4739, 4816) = 1.02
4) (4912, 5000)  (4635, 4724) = 1.22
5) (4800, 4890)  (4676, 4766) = 1.12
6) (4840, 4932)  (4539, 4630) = 1.16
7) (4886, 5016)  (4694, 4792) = 1.49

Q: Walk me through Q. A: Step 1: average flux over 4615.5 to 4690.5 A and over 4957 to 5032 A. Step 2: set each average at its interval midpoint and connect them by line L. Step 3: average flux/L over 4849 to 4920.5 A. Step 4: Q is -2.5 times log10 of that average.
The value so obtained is 0.27 mag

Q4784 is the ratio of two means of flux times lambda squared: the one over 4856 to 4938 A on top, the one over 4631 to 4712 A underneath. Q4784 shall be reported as 1.19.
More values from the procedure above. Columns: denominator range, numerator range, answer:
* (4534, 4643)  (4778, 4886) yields 1.14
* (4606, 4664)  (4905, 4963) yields 1.33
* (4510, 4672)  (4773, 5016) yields 1.34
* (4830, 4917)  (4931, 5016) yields 1.53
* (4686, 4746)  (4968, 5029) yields 1.72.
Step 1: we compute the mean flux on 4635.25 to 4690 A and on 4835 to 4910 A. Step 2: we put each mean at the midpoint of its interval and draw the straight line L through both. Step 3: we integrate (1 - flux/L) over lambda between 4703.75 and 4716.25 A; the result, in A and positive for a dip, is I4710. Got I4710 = 0.6 A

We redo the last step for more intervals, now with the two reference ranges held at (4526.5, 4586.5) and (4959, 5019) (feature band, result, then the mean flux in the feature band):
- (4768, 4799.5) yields 10.0 A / 14.1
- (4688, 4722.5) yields 7.4 A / 14.9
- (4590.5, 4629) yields 3.5 A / 15.2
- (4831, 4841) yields 3.4 A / 14.4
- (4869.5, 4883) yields 5.3 A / 13.8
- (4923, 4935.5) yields 5.0 A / 14.3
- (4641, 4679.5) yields 6.0 A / 15.1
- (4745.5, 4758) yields 3.8 A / 13.9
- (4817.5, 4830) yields 4.8 A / 13.2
